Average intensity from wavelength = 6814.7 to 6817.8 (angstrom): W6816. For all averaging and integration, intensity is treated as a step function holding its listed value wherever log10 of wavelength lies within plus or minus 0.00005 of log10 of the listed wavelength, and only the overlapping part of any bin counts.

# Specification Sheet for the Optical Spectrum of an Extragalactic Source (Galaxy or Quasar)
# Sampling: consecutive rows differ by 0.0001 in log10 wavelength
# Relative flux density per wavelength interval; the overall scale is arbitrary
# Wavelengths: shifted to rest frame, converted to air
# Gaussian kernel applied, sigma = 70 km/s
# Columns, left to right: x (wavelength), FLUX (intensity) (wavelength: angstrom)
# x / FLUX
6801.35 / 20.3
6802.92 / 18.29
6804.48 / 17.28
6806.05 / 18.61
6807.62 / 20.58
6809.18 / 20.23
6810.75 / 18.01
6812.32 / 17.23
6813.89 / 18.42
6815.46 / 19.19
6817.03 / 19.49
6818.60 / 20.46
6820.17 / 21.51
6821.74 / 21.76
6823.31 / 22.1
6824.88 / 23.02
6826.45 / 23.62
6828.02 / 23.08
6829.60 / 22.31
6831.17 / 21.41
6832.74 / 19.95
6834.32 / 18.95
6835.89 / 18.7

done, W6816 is 19.3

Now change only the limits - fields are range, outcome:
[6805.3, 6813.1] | 18.9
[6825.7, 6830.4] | 23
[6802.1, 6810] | 19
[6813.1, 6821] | 19.8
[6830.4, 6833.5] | 20.7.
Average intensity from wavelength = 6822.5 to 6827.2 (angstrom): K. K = 22.9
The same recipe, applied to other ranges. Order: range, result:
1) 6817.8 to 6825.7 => 21.8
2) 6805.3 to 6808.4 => 19.6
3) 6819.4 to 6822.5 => 21.6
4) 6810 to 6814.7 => 17.9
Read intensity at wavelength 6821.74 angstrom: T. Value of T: 21.76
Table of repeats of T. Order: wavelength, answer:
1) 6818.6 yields 20.46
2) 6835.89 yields 18.7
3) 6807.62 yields 20.58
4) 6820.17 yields 21.51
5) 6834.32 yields 18.95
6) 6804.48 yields 17.28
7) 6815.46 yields 19.19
